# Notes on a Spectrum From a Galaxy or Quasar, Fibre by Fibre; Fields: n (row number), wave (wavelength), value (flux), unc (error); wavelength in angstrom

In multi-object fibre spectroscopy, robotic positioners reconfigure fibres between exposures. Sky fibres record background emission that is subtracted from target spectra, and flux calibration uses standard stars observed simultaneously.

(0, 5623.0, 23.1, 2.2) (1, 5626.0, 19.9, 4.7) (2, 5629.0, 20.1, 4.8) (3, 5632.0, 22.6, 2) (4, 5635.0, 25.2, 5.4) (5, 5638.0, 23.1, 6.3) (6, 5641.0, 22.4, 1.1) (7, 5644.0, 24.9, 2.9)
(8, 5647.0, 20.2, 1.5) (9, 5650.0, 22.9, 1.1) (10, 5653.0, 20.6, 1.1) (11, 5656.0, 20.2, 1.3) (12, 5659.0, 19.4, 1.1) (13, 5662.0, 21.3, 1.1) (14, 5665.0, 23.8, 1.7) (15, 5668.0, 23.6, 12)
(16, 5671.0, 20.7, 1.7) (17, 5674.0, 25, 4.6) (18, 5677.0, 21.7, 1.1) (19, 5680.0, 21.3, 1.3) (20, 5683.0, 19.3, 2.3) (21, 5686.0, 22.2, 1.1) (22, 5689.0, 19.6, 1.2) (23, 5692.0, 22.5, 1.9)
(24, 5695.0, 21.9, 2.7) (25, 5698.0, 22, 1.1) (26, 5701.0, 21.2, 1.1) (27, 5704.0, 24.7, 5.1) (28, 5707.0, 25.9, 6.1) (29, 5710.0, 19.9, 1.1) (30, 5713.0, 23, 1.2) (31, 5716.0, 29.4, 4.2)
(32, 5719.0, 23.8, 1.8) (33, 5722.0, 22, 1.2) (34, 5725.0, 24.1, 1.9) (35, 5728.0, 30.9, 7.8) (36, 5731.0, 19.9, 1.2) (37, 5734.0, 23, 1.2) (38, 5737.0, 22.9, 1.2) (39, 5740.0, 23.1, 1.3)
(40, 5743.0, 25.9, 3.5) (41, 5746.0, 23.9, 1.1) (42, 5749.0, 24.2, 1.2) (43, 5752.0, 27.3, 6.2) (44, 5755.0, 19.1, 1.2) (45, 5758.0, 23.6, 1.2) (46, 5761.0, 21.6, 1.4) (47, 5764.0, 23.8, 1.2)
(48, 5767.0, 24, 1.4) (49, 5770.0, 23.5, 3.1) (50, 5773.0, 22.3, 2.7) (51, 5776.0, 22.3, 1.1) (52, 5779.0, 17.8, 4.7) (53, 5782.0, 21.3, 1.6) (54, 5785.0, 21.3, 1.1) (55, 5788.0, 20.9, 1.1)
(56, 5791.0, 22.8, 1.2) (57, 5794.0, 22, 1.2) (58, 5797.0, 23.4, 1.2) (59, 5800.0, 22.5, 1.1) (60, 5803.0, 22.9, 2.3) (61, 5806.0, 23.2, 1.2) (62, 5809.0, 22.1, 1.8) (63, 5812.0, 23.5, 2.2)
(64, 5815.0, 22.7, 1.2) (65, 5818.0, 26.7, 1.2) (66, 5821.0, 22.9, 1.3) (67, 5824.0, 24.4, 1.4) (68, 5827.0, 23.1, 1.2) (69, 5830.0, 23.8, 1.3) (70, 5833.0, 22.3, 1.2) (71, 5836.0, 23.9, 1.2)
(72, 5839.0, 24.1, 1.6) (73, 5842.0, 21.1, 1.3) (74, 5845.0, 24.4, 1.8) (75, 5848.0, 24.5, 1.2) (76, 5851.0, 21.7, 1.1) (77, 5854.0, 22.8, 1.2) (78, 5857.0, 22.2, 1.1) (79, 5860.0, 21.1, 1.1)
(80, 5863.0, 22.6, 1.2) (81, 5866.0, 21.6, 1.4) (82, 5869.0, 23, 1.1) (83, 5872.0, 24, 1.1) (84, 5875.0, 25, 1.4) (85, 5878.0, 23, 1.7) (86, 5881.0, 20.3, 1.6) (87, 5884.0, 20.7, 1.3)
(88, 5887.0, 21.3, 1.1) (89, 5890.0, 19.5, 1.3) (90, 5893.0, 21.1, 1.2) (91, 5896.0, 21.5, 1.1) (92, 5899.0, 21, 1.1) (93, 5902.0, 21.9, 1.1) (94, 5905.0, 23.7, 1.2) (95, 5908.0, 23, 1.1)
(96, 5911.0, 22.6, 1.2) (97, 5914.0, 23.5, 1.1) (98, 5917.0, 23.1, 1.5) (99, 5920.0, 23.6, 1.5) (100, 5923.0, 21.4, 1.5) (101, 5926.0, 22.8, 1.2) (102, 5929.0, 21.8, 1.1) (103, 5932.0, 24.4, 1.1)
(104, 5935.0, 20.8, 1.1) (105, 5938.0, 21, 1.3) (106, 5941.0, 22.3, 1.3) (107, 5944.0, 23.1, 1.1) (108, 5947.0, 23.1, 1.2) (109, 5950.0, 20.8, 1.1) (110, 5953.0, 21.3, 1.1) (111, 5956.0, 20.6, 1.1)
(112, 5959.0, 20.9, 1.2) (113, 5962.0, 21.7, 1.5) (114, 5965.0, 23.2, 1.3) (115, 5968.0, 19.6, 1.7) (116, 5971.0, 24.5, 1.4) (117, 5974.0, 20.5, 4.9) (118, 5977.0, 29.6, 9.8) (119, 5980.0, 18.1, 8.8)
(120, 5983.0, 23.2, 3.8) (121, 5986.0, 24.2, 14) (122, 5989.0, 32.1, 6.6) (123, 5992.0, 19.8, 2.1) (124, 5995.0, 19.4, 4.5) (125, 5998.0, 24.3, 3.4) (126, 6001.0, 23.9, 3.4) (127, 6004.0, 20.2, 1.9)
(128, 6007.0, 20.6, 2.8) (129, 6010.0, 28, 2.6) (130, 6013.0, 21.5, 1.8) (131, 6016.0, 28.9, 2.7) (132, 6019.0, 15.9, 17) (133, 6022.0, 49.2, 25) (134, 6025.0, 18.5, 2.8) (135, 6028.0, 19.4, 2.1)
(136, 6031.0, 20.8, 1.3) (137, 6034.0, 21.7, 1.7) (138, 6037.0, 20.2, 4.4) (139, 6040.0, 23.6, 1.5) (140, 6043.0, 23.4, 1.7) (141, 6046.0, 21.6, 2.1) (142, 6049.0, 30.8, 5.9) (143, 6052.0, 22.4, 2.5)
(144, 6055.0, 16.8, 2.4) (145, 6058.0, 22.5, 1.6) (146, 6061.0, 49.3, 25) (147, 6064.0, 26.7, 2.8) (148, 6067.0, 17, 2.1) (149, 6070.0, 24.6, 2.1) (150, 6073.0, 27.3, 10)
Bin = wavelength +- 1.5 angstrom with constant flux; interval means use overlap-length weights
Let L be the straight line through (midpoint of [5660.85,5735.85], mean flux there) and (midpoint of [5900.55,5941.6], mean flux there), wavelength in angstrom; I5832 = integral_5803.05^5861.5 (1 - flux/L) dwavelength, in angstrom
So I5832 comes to -1.2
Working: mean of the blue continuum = 22.9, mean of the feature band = 23.2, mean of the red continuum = 22.6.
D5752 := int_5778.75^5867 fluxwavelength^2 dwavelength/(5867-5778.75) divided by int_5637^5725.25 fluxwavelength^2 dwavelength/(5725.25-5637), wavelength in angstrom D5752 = 1.1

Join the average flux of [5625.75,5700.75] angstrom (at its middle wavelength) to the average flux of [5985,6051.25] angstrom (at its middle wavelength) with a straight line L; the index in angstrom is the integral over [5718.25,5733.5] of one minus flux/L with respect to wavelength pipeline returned -1.3 angstrom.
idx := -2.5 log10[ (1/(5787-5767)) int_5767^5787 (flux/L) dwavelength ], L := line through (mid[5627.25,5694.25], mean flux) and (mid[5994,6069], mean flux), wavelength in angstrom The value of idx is 0.05 mag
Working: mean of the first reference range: 21.9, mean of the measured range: 21.6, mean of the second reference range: 24.3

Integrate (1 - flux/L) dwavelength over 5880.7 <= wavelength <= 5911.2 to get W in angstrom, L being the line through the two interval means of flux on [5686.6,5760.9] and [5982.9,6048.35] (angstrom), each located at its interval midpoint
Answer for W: 2.73 angstrom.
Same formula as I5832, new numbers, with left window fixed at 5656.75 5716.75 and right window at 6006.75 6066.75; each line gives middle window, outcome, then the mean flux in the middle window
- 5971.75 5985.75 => 0.9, 23.1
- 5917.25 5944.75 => 2.1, 22.4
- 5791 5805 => 0.3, 22.7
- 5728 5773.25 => -1.4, 23.5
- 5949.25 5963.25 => 1.9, 21.1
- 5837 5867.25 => 1.2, 22.6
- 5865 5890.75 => 1.8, 22.1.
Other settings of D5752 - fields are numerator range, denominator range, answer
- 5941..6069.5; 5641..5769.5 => 1.15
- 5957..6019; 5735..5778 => 1.07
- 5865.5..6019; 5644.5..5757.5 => 1.07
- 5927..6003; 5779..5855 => 1.04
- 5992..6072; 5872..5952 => 1.14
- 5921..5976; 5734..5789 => 1.03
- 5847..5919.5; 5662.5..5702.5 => 1.09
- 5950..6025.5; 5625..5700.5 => 1.21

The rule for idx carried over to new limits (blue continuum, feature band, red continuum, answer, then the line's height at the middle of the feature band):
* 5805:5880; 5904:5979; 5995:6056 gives 0.04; 23.4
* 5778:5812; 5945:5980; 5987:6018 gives 0.06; 23.4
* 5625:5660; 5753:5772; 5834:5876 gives -0.01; 22.5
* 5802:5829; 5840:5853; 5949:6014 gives 0.02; 23.4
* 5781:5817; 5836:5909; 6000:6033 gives 0.03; 23.1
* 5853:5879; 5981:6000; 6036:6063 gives 0.05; 24.8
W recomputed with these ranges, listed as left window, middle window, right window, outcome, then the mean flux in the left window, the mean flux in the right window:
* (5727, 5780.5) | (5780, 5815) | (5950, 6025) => 1.5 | 23.2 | 23.6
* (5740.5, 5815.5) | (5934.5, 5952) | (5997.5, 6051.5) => 1.2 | 22.7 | 24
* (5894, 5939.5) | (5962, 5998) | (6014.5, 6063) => 1.2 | 22.4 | 25.3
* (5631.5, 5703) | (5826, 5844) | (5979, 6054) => -0.2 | 22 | 23.7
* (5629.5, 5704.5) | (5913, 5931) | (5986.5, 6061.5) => 0.7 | 22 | 24.3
